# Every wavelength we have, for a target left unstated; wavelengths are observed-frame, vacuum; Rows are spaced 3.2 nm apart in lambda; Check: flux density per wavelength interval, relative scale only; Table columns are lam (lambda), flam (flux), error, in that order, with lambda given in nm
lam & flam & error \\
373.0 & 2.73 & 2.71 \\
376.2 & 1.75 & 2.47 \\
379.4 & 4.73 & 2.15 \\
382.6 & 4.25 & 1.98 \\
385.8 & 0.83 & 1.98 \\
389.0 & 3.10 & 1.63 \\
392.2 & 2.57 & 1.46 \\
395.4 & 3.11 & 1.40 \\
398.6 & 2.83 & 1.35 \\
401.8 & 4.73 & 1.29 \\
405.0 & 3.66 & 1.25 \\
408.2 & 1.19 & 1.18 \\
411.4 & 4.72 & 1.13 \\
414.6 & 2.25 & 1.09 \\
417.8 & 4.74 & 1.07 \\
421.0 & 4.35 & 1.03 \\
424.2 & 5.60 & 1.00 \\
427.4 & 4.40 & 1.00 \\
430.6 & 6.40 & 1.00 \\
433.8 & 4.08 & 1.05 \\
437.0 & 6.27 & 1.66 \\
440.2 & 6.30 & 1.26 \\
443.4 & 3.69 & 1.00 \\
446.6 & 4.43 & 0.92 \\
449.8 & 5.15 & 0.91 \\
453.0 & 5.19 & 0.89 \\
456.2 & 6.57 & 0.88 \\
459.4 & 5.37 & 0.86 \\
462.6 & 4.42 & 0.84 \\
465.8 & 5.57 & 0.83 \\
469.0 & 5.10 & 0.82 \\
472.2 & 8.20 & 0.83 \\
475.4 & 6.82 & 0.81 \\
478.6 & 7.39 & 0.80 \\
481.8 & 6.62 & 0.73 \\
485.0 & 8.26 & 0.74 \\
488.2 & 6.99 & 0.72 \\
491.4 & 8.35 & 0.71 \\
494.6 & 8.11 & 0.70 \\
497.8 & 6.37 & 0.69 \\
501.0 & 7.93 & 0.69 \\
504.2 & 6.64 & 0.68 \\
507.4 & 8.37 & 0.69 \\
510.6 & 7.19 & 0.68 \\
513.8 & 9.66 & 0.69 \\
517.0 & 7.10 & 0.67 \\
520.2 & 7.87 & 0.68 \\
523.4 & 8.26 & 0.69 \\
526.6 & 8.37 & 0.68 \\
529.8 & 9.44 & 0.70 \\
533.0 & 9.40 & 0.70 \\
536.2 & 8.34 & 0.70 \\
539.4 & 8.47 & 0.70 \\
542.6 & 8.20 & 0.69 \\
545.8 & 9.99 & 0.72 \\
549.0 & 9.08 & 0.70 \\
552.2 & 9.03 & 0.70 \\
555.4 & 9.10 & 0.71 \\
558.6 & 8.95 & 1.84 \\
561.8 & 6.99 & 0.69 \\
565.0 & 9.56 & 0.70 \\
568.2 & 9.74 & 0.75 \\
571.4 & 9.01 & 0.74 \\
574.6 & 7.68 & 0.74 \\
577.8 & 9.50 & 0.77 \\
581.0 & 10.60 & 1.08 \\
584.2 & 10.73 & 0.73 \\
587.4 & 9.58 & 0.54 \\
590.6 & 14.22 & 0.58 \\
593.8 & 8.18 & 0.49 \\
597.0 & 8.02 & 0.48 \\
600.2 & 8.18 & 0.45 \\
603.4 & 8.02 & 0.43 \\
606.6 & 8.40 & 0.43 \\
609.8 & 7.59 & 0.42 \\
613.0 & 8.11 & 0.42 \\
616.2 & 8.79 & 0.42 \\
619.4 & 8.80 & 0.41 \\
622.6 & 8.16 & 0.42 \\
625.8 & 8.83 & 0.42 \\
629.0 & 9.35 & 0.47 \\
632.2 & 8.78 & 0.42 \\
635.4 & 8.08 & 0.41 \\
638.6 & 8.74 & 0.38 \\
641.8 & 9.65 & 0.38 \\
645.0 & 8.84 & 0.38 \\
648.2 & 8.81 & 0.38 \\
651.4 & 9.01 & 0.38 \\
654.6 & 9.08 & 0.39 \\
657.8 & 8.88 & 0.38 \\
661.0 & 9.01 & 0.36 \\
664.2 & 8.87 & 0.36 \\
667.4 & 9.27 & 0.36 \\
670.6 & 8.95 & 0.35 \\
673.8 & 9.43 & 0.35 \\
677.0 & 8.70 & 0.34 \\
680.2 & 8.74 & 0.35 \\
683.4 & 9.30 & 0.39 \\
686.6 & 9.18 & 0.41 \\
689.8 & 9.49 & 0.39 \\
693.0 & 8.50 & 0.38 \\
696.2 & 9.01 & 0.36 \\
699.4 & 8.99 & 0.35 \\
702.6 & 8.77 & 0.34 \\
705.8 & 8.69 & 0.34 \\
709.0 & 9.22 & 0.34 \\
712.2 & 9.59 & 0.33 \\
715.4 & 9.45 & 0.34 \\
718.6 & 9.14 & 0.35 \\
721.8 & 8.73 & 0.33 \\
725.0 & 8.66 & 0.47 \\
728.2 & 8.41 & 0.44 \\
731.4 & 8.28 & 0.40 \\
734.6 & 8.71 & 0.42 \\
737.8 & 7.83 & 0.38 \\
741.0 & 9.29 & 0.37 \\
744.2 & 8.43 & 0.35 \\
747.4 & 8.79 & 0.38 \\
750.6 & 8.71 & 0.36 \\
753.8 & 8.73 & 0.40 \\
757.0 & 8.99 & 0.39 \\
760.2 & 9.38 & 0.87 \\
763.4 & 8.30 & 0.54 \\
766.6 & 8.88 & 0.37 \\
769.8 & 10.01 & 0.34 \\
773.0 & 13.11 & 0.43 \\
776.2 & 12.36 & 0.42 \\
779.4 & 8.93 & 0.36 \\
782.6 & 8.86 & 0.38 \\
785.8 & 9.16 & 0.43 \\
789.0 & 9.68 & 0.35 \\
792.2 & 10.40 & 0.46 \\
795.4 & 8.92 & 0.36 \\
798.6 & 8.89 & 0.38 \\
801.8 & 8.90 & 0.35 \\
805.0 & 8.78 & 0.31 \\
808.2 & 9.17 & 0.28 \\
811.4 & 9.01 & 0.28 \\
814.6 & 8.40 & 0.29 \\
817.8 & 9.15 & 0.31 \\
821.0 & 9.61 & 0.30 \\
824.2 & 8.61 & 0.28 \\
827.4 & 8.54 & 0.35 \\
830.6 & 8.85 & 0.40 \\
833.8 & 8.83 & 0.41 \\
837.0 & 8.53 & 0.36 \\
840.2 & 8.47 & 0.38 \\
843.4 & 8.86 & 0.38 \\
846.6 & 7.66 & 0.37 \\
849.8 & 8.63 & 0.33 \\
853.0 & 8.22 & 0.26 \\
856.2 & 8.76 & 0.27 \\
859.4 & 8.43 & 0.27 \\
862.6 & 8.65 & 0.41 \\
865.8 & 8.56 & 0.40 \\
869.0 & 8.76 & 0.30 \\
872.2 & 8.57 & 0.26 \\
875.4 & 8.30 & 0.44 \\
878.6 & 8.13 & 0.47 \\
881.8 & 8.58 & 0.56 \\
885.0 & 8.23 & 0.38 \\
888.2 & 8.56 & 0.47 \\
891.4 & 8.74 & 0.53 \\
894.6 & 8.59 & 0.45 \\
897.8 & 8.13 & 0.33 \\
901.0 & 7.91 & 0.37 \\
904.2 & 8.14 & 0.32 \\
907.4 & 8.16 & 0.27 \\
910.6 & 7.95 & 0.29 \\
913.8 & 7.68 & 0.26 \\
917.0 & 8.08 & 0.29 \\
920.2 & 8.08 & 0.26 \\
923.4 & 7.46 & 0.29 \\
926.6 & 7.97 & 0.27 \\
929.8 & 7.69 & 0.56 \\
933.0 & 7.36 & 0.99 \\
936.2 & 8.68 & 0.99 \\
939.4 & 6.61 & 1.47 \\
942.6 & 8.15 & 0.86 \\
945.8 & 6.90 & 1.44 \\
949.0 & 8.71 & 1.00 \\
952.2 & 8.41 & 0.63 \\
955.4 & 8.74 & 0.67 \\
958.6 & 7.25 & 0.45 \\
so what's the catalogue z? 0.177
